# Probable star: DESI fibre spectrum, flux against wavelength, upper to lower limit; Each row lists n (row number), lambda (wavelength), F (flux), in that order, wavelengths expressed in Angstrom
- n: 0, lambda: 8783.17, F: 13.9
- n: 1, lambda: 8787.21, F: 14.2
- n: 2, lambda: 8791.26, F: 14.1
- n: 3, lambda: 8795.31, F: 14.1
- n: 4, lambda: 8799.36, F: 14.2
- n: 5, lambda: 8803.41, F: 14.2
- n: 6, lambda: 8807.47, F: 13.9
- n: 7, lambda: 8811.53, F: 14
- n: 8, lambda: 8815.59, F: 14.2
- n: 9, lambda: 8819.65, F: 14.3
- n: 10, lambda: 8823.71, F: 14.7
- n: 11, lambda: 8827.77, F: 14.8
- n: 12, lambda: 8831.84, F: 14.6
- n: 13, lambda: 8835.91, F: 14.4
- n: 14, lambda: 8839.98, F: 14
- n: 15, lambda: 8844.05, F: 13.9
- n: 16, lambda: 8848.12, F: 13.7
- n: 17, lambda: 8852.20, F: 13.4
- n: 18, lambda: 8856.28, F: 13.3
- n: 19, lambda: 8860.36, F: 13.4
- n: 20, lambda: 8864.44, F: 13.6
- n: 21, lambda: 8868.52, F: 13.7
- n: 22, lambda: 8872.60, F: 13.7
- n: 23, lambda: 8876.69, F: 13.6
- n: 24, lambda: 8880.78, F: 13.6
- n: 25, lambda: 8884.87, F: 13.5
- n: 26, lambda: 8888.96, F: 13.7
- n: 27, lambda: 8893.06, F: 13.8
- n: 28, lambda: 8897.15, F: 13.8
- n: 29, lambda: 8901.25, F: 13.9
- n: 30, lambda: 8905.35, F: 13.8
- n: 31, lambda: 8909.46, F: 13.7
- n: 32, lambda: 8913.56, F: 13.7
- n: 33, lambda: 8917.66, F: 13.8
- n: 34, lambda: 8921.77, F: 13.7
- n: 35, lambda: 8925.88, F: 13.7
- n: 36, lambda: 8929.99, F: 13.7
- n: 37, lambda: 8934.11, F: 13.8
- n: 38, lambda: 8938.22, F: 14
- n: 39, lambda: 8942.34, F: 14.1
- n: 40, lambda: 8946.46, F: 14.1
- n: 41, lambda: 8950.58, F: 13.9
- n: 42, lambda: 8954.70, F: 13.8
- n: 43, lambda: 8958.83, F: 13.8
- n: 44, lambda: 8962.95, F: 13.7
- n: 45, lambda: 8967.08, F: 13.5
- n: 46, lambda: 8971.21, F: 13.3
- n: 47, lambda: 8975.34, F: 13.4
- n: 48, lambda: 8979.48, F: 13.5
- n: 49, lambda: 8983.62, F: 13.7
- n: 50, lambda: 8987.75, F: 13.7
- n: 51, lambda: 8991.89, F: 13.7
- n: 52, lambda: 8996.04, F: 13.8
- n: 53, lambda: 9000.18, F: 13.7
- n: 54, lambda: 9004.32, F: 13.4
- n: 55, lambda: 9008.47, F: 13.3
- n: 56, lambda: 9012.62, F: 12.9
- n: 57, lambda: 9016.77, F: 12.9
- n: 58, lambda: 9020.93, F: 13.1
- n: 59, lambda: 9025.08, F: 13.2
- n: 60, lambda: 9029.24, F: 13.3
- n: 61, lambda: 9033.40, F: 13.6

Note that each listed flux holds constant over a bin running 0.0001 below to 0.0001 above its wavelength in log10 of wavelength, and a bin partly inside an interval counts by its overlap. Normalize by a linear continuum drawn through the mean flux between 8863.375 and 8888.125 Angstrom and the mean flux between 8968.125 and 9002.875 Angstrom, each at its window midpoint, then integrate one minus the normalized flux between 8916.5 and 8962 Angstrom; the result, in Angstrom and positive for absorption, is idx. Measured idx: -0.8 Angstrom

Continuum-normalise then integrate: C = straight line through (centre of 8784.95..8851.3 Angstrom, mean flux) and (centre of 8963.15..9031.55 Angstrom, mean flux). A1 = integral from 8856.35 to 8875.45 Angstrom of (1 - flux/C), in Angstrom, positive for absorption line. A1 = 0.6 Angstrom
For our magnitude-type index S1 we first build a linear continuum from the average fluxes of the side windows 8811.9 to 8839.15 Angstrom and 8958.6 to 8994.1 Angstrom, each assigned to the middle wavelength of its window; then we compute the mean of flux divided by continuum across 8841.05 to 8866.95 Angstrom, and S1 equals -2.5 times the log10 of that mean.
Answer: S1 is 0.06 mag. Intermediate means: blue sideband 14.4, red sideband 13.6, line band 13.6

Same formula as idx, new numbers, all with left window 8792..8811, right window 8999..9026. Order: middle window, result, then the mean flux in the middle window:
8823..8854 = -0.5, 14.2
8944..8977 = -0.7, 13.7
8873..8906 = 0.0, 13.7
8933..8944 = -0.4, 14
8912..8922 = -0.1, 13.7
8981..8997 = -0.5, 13.7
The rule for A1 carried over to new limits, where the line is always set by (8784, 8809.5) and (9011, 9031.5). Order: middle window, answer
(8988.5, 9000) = -0.5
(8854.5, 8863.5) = 0.3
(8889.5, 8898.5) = -0.1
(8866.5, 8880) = 0.1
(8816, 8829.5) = -0.5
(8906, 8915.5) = -0.1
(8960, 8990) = -0.6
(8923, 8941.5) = -0.4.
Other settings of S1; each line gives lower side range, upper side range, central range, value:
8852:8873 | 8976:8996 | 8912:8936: -0.01 mag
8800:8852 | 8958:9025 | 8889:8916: 0.01 mag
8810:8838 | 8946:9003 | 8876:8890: 0.04 mag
